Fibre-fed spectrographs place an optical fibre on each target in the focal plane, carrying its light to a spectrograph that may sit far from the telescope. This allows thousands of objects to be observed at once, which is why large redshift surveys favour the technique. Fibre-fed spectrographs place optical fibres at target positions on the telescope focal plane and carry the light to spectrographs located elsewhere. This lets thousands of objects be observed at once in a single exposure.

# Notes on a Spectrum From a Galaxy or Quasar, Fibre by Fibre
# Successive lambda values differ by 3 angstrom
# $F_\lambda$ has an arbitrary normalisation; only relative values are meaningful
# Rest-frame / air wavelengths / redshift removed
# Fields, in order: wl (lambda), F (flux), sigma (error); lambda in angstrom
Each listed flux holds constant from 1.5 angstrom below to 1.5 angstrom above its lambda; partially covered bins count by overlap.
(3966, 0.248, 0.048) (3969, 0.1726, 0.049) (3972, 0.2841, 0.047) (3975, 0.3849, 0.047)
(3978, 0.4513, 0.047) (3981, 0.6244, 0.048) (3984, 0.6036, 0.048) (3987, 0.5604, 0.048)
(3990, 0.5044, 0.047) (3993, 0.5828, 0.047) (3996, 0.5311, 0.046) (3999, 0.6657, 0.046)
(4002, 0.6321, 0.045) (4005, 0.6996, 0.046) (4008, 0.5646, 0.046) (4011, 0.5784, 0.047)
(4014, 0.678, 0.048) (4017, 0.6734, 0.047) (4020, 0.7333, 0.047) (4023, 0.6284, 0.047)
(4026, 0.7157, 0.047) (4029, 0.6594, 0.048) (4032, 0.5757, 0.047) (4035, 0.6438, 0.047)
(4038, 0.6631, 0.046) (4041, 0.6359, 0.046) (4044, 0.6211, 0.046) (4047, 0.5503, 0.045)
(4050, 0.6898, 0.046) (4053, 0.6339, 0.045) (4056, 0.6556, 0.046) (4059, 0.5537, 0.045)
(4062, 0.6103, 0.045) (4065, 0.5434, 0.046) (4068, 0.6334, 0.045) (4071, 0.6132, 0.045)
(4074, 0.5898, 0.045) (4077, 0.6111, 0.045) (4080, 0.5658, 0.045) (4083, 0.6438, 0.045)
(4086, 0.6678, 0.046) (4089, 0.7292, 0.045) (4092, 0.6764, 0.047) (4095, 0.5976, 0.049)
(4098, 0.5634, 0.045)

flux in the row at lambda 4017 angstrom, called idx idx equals 0.6734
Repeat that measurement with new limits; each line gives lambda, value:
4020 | 0.7333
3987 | 0.5604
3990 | 0.5044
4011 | 0.5784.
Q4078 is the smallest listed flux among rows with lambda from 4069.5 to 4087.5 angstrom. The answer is 0.5658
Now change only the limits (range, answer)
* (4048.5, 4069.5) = 0.5434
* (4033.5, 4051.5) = 0.5503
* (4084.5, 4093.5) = 0.6678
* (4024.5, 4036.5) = 0.5757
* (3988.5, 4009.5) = 0.5044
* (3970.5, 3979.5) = 0.2841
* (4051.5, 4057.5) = 0.6339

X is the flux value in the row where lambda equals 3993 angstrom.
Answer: 0.5828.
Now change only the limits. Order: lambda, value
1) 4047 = 0.5503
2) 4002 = 0.6321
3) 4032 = 0.5757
